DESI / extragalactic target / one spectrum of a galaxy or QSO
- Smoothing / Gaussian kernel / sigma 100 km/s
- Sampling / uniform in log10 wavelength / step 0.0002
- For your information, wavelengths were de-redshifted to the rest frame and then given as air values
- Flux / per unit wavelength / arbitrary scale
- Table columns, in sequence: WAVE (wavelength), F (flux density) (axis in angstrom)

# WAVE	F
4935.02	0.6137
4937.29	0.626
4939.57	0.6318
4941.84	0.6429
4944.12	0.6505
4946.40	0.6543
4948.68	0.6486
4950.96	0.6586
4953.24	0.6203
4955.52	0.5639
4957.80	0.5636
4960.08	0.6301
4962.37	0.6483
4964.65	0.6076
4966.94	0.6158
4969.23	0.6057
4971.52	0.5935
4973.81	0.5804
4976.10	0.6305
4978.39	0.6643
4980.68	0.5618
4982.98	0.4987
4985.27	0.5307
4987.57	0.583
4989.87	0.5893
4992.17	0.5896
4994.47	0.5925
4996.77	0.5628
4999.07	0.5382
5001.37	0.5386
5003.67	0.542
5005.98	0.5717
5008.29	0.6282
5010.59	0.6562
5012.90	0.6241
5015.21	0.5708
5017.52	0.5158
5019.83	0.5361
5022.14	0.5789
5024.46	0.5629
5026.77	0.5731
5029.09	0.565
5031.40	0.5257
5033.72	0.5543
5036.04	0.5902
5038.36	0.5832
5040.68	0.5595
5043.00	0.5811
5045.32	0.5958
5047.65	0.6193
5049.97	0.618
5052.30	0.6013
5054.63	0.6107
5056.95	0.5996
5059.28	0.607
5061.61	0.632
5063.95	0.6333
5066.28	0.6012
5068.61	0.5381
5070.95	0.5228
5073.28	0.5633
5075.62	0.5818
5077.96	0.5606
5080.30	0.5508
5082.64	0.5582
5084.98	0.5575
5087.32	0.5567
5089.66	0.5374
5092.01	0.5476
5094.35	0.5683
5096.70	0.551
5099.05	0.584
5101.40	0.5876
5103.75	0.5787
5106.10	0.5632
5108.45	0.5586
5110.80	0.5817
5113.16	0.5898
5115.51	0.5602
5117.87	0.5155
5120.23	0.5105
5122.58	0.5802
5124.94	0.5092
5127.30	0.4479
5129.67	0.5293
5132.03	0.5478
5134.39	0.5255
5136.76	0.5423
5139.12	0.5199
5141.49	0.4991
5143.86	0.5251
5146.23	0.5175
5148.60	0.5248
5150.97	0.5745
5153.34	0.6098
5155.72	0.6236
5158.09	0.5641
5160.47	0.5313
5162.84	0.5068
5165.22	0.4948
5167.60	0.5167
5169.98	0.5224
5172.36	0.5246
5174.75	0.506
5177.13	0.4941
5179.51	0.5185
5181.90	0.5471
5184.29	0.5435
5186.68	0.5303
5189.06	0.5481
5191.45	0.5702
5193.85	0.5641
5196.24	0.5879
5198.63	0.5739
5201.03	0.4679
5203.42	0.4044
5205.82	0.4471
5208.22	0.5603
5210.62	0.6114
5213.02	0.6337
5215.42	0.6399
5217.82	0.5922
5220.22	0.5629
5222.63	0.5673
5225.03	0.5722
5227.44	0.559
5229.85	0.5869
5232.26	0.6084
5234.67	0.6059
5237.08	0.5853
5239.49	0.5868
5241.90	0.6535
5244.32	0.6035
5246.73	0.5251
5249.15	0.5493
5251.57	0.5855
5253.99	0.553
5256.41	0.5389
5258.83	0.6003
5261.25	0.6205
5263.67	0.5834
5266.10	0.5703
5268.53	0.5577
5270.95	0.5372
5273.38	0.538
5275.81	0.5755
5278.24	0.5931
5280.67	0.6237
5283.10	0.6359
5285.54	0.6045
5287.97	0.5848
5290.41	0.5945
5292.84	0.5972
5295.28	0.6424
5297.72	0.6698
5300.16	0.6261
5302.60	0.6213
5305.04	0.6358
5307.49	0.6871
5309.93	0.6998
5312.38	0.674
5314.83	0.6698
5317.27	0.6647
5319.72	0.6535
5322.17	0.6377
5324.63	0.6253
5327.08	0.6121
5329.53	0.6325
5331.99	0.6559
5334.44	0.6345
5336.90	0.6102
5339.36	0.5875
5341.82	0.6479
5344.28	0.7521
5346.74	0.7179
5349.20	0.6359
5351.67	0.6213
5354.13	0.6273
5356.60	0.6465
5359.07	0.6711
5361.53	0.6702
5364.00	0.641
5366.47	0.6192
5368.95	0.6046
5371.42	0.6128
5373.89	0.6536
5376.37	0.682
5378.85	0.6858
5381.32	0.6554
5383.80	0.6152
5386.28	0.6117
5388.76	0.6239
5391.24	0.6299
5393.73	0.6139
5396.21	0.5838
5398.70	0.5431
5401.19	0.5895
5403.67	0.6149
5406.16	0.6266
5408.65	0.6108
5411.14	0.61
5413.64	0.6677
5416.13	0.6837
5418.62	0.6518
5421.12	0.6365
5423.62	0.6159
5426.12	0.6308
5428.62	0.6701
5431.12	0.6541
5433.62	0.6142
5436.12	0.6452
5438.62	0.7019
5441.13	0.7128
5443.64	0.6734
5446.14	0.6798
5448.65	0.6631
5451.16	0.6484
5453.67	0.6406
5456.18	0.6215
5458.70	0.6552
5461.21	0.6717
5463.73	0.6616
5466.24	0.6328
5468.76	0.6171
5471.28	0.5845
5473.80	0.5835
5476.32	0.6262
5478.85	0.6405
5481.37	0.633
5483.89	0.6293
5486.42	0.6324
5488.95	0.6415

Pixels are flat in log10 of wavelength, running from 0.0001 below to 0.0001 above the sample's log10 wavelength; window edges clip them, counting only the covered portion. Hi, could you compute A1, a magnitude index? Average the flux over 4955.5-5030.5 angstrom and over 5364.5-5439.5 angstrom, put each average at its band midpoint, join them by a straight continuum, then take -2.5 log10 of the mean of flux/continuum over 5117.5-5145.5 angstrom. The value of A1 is 0.15 mag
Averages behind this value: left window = 0.582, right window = 0.632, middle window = 0.521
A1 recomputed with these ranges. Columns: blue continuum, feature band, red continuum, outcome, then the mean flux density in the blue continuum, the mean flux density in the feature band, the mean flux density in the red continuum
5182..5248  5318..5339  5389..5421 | -0.06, 0.566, 0.631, 0.62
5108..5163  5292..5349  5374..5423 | -0.08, 0.542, 0.65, 0.629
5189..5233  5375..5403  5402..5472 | 0.01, 0.561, 0.621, 0.647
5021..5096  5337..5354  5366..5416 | -0.06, 0.576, 0.655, 0.624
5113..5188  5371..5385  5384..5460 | -0.06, 0.532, 0.653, 0.637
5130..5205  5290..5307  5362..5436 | -0.08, 0.533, 0.631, 0.63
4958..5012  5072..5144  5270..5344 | 0.10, 0.589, 0.548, 0.628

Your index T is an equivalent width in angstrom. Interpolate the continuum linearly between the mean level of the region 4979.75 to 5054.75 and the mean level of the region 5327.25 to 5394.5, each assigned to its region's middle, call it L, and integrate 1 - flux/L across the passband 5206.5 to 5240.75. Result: 1.5 angstrom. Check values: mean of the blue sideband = 0.574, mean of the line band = 0.589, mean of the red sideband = 0.643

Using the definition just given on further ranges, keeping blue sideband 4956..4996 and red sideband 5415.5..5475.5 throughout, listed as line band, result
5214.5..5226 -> 0.7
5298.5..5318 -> -0.9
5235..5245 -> 0.3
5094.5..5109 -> 0.9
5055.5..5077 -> 0.6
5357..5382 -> -0.4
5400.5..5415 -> 0.5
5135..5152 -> 2.3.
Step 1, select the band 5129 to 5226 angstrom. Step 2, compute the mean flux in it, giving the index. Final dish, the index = 0.543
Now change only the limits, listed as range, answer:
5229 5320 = 0.606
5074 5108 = 0.563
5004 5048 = 0.577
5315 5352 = 0.647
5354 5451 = 0.64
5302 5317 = 0.667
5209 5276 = 0.582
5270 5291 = 0.588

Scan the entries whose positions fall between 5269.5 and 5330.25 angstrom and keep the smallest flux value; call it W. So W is 0.5372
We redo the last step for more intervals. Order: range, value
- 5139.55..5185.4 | 0.4941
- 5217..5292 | 0.5251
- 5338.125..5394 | 0.5875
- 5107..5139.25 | 0.4479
